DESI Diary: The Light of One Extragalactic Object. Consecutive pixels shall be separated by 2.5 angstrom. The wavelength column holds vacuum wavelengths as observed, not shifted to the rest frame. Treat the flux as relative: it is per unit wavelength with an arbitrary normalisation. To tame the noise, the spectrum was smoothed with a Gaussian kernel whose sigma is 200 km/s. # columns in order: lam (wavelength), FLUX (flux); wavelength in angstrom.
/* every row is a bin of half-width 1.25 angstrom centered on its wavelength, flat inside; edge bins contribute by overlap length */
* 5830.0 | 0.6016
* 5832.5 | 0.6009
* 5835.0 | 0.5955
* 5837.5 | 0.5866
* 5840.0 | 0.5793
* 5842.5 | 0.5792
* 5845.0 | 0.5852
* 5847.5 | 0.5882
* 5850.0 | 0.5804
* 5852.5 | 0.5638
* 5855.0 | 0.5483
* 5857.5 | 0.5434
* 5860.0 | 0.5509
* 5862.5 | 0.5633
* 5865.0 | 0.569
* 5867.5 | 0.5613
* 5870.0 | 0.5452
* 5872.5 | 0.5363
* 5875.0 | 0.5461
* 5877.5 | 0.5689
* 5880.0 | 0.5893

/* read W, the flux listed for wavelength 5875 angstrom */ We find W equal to 0.5461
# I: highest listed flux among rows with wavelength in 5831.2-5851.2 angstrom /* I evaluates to 0.6009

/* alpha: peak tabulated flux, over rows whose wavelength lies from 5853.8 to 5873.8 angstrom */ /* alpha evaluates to 0.569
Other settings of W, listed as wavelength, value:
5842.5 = 0.5792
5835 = 0.5955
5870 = 0.5452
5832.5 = 0.6009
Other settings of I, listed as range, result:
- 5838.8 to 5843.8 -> 0.5793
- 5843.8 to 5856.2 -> 0.5882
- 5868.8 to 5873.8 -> 0.5452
